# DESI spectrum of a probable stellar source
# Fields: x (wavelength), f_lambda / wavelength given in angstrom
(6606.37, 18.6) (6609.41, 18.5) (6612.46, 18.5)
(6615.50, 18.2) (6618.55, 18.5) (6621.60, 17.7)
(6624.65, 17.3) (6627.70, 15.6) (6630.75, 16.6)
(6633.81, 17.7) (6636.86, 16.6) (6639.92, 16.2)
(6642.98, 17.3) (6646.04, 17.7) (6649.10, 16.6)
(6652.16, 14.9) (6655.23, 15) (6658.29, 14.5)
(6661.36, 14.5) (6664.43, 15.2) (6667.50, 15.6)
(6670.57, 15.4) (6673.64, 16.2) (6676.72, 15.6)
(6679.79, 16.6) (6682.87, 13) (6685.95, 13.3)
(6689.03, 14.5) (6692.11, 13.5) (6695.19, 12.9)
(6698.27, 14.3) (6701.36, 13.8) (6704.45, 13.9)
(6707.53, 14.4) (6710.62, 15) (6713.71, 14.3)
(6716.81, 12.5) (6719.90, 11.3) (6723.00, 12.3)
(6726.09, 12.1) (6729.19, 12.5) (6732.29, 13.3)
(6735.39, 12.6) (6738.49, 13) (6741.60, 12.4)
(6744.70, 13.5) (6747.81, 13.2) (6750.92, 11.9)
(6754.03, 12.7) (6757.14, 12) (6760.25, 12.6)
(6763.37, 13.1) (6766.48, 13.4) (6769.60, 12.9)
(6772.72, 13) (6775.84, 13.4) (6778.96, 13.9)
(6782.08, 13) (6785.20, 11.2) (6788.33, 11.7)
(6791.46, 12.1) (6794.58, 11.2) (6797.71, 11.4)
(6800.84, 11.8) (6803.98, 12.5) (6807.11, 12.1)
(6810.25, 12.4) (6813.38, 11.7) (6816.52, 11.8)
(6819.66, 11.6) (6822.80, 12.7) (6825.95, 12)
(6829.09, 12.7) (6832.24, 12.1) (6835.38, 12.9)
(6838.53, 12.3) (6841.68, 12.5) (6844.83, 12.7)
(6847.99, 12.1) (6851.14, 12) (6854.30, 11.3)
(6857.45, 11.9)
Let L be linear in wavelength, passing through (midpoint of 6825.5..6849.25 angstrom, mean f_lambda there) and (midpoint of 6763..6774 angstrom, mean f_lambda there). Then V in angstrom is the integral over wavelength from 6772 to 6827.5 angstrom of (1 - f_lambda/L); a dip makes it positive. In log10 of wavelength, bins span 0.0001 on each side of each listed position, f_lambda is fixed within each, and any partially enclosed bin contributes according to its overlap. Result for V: 2.7 angstrom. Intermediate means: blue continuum 13.1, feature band 12.2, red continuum 12.4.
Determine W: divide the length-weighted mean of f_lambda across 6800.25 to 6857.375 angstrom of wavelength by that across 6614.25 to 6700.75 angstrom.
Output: 0.77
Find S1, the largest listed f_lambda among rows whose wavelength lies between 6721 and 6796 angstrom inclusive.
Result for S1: 13.9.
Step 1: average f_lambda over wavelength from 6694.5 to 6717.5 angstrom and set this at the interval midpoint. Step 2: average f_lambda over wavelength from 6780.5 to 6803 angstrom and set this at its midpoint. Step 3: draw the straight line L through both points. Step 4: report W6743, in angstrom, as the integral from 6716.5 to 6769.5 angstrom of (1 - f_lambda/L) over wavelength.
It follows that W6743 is 1.6 angstrom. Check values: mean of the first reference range 14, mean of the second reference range 11.8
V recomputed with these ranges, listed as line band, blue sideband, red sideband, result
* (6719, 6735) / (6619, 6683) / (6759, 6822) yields 1.9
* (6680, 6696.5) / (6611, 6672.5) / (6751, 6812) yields 1.6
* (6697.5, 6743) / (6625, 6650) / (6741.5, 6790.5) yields 3.3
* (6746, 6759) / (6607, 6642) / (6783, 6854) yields 1.3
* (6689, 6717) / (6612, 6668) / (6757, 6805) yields 1.4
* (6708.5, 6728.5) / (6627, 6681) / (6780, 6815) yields 1.8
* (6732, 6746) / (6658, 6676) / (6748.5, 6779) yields 0.6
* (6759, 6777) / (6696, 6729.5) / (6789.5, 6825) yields -0.8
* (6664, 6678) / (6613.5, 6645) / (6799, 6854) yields 0.4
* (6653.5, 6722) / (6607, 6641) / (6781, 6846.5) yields 5.9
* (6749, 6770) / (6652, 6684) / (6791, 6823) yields 0.6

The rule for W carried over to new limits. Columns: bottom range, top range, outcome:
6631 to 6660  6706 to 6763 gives 0.79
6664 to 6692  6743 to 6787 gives 0.86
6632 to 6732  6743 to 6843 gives 0.85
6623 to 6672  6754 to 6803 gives 0.78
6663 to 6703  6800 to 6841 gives 0.84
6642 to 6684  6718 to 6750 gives 0.81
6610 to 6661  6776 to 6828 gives 0.72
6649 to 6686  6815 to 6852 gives 0.81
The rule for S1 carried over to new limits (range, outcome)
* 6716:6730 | 12.5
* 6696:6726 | 15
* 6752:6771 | 13.4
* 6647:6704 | 16.6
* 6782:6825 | 13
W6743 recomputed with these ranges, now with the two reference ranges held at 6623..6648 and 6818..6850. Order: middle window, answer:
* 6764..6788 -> 1.35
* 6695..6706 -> 1.12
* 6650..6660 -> 0.93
